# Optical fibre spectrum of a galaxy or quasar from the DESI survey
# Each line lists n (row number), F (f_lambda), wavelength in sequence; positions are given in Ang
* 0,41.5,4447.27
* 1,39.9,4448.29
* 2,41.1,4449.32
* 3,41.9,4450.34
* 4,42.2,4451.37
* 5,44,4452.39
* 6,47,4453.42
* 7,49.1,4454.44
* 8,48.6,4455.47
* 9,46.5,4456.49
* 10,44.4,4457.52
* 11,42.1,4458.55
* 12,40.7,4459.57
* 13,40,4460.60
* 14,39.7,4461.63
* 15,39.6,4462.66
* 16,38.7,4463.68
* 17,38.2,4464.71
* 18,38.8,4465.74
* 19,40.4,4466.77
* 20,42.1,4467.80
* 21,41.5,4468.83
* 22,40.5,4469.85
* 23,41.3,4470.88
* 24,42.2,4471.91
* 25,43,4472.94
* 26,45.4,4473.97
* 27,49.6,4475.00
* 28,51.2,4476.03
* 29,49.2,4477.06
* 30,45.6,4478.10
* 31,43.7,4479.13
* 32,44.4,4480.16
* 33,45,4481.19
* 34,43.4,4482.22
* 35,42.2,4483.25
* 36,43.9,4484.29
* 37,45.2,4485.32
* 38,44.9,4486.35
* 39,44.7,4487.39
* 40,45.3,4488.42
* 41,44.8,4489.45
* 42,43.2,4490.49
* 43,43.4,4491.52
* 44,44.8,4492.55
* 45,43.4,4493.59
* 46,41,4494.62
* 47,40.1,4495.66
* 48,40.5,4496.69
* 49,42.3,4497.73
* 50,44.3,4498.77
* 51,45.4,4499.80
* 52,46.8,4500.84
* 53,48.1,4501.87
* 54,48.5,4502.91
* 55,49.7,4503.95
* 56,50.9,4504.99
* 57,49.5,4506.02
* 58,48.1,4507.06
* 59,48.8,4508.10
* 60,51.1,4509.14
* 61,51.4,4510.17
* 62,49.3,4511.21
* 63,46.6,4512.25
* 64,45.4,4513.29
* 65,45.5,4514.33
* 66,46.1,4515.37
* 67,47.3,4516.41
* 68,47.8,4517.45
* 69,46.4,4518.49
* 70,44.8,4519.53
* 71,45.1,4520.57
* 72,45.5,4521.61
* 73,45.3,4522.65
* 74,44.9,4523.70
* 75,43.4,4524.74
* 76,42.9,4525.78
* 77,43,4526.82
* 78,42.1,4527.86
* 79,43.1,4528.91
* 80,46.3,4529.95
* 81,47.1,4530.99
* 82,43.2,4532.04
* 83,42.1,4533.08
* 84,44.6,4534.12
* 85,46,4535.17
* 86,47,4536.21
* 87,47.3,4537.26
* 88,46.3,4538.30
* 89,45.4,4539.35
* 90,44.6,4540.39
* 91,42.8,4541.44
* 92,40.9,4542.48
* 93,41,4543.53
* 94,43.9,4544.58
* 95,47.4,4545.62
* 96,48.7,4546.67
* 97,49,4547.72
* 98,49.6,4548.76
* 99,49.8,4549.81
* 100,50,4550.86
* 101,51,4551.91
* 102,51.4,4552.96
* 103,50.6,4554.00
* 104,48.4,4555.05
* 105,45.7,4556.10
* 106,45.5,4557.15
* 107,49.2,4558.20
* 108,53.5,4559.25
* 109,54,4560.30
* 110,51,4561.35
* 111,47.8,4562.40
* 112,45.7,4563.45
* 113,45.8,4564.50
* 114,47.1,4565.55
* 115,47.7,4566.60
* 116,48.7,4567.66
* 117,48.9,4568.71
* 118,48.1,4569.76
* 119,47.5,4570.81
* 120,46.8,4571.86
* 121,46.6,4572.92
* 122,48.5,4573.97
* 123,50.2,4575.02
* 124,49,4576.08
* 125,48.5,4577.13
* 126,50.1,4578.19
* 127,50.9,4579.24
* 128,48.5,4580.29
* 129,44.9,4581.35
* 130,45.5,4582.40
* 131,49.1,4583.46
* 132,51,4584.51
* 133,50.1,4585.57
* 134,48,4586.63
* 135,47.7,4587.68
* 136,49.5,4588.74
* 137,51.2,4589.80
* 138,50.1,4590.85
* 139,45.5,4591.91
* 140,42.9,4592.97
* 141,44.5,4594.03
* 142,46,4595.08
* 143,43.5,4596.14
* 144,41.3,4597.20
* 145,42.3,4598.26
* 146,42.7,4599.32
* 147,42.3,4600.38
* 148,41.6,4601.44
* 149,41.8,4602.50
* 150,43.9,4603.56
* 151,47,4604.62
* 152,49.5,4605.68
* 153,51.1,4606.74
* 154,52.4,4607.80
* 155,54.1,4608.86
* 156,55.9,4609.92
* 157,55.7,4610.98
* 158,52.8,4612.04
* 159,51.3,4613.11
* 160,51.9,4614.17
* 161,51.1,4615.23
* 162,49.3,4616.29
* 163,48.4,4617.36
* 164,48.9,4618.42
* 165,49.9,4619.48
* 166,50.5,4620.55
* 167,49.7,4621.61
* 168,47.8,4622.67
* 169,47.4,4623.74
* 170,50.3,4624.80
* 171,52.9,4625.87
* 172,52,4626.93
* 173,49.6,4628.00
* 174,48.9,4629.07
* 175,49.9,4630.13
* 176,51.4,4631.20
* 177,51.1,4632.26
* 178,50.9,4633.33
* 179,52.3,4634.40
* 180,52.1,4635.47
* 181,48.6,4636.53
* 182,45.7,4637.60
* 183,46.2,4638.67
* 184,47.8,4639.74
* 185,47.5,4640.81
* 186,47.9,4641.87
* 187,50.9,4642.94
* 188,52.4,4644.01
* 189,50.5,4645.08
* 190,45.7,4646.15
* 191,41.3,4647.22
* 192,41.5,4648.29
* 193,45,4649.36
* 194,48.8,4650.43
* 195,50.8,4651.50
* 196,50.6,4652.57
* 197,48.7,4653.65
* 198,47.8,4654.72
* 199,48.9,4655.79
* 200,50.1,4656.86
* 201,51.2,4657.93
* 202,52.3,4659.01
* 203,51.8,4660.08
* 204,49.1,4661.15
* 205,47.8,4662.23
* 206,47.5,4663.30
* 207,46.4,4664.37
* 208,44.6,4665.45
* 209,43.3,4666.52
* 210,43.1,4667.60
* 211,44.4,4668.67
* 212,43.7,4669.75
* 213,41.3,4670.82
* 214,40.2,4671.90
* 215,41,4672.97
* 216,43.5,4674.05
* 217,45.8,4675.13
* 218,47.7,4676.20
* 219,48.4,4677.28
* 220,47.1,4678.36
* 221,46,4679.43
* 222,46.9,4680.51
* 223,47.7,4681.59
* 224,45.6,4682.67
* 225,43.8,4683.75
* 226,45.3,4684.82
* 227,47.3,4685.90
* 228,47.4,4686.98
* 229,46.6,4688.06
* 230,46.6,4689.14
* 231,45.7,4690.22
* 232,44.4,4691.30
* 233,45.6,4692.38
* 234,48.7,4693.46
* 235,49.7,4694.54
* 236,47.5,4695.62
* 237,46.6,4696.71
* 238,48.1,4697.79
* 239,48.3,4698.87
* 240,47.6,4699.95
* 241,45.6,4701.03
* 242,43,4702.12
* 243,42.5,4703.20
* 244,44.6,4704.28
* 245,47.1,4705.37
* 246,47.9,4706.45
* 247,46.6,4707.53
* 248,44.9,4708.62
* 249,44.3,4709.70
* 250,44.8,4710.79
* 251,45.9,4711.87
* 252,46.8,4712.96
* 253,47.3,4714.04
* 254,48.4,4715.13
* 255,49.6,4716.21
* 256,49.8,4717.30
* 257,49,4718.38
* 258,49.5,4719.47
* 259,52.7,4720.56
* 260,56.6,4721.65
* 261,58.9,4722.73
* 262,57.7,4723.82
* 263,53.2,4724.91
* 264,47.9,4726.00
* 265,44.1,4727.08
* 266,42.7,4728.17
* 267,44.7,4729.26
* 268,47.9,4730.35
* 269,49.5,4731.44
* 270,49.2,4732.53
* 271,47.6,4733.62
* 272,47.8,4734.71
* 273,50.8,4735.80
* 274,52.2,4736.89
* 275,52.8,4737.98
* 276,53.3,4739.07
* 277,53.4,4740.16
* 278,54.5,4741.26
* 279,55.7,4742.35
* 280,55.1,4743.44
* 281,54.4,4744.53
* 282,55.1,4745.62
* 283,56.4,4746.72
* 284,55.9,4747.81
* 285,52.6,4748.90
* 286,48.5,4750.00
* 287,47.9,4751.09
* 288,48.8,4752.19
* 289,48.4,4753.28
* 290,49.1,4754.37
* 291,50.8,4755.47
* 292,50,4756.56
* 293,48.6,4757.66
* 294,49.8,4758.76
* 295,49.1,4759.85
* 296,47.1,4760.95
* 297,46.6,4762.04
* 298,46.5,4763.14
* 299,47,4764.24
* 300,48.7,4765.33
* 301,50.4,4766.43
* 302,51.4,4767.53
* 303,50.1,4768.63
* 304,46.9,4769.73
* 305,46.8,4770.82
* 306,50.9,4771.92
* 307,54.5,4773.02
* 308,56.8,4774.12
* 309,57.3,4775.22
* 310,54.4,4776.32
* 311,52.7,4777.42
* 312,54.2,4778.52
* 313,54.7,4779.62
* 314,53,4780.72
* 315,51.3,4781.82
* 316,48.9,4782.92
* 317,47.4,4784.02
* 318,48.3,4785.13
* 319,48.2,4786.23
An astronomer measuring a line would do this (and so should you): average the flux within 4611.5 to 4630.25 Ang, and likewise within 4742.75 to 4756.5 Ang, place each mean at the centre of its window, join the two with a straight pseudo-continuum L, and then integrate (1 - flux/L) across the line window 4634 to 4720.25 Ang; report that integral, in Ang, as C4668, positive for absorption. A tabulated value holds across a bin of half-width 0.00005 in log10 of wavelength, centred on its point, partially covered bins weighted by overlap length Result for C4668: 6.7 Ang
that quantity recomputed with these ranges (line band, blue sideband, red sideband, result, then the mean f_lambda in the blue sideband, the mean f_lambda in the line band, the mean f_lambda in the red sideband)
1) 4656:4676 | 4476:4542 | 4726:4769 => 1.0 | 45.5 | 46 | 50.1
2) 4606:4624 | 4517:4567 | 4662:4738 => -1.7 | 46.5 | 51.1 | 47.1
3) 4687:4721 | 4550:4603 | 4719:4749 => 2.7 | 47.6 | 46.9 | 51.9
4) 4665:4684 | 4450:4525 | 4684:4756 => 1.4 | 44.8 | 44.7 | 49.1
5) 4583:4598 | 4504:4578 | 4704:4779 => 0.2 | 47.1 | 47.1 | 50.2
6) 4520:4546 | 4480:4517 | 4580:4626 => 1.2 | 45.7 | 44.4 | 48.2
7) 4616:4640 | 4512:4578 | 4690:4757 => -0.9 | 46.8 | 49.6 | 49.3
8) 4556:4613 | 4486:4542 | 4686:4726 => -1.9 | 45.5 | 48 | 48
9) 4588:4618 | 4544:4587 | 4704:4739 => 0.5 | 48.6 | 47.8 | 48.9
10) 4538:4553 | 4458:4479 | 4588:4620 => -0.3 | 42.5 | 46.6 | 47.9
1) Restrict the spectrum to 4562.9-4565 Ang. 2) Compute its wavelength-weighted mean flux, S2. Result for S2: 45.8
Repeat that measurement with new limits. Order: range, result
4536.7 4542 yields 45.3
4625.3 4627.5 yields 52.3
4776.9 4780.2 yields 53.9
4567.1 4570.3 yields 48.5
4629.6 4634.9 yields 51.1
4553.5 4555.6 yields 49.4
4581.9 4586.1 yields 48.9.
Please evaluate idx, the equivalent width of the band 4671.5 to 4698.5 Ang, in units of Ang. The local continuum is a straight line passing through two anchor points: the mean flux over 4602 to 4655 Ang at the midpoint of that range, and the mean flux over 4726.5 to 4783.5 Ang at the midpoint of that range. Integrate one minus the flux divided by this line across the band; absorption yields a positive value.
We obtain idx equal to 2.1 Ang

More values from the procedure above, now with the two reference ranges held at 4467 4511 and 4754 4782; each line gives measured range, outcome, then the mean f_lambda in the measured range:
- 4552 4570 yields -0.84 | 48.8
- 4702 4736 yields 1.02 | 48.3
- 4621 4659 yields -0.64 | 49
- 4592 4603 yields 1.02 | 43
